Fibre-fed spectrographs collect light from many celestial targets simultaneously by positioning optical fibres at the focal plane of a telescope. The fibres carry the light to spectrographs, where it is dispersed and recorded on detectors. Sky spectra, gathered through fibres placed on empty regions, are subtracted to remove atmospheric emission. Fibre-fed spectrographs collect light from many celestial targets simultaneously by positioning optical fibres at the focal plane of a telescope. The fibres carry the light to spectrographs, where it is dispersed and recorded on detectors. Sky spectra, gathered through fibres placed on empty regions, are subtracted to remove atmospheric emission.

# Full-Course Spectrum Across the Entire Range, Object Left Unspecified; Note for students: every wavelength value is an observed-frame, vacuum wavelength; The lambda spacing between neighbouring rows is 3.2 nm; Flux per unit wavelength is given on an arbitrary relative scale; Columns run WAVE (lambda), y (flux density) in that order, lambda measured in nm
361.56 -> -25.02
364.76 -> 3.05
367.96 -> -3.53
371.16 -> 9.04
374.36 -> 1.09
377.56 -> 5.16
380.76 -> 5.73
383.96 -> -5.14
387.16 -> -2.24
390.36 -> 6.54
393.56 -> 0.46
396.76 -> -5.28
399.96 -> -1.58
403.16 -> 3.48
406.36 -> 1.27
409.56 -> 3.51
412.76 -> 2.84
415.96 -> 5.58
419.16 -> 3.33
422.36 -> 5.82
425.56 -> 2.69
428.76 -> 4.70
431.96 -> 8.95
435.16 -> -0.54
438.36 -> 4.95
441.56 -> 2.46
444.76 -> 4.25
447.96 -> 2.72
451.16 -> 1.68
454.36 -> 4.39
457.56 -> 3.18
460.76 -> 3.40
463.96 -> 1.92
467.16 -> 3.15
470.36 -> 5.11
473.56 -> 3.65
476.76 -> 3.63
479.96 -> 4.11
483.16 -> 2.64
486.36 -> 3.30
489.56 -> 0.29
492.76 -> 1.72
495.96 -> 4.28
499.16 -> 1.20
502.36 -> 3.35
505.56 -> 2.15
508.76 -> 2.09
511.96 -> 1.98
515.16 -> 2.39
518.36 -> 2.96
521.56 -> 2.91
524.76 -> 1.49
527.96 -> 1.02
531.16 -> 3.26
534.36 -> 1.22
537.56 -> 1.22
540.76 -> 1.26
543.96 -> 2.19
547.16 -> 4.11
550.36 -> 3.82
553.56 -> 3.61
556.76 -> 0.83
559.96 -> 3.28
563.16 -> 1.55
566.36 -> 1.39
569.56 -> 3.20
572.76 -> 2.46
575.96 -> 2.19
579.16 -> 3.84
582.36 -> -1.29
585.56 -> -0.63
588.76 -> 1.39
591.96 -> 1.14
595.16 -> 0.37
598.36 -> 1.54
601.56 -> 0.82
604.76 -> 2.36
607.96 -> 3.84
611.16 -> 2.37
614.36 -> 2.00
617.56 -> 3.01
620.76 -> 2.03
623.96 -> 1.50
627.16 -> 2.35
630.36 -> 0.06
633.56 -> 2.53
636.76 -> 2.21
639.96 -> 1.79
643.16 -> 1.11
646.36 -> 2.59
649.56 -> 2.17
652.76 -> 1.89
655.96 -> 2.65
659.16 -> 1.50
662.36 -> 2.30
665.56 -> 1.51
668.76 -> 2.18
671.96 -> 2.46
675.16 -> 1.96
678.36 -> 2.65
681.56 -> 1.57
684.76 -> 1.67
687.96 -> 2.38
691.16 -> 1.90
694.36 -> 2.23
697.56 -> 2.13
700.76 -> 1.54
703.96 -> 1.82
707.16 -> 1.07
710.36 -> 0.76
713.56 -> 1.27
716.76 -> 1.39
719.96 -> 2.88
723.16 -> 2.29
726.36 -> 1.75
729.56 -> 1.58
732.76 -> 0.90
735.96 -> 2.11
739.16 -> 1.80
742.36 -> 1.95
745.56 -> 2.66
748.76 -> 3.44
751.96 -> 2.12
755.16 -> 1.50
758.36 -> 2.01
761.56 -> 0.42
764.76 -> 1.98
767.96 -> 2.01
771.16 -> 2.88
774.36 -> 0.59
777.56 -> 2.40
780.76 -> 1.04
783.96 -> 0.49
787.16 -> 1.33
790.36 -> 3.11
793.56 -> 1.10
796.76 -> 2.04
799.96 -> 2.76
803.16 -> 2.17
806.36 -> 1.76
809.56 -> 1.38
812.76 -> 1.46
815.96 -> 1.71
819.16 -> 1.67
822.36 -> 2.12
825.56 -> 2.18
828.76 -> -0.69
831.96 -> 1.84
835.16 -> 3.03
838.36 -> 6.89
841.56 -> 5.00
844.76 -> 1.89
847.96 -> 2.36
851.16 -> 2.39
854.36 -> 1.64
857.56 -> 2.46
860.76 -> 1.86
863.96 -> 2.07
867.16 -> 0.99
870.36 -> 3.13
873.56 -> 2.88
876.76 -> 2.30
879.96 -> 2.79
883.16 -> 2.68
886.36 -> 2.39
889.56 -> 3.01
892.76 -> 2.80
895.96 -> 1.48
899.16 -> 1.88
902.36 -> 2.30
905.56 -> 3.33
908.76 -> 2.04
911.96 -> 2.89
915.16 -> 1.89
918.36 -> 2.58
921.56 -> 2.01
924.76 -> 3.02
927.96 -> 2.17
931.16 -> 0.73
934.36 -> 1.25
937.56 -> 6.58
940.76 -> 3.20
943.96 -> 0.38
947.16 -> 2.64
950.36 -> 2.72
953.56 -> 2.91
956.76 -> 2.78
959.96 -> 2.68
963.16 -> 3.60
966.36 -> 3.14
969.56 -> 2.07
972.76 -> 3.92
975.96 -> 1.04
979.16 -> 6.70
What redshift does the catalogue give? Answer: 1.25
